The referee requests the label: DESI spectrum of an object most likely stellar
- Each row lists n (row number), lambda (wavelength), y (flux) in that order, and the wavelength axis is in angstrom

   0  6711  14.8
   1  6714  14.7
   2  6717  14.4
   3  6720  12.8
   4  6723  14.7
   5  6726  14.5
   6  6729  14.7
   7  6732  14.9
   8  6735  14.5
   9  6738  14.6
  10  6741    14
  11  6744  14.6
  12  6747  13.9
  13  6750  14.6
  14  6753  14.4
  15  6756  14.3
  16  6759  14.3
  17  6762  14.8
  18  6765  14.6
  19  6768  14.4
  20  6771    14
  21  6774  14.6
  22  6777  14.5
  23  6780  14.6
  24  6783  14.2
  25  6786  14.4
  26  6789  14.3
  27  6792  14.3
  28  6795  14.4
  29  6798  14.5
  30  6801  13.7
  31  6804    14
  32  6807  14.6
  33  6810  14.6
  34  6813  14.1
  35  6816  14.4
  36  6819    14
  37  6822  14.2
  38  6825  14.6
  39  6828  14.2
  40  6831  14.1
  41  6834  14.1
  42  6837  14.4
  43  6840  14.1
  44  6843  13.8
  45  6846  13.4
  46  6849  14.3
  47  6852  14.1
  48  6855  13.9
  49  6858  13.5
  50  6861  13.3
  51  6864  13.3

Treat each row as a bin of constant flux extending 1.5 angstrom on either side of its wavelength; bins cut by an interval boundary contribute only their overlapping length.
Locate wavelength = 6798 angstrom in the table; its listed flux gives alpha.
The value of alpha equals 14.5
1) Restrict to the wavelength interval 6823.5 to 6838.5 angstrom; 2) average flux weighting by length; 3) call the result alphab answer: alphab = 14.3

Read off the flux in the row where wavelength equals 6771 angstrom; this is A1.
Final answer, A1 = 14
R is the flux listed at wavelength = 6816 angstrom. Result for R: 14.4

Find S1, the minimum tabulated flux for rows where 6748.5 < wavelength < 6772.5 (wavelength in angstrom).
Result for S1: 14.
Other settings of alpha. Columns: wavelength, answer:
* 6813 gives 14.1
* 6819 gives 14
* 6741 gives 14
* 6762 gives 14.8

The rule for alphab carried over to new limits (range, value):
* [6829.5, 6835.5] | 14.1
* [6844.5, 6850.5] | 13.9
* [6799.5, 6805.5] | 13.8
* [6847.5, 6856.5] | 14.1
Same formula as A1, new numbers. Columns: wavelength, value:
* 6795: 14.4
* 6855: 13.9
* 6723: 14.7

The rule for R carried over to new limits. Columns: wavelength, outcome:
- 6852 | 14.1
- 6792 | 14.3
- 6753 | 14.4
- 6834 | 14.1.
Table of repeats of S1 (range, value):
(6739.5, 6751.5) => 13.9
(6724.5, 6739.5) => 14.5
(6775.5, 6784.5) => 14.2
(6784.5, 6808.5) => 13.7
